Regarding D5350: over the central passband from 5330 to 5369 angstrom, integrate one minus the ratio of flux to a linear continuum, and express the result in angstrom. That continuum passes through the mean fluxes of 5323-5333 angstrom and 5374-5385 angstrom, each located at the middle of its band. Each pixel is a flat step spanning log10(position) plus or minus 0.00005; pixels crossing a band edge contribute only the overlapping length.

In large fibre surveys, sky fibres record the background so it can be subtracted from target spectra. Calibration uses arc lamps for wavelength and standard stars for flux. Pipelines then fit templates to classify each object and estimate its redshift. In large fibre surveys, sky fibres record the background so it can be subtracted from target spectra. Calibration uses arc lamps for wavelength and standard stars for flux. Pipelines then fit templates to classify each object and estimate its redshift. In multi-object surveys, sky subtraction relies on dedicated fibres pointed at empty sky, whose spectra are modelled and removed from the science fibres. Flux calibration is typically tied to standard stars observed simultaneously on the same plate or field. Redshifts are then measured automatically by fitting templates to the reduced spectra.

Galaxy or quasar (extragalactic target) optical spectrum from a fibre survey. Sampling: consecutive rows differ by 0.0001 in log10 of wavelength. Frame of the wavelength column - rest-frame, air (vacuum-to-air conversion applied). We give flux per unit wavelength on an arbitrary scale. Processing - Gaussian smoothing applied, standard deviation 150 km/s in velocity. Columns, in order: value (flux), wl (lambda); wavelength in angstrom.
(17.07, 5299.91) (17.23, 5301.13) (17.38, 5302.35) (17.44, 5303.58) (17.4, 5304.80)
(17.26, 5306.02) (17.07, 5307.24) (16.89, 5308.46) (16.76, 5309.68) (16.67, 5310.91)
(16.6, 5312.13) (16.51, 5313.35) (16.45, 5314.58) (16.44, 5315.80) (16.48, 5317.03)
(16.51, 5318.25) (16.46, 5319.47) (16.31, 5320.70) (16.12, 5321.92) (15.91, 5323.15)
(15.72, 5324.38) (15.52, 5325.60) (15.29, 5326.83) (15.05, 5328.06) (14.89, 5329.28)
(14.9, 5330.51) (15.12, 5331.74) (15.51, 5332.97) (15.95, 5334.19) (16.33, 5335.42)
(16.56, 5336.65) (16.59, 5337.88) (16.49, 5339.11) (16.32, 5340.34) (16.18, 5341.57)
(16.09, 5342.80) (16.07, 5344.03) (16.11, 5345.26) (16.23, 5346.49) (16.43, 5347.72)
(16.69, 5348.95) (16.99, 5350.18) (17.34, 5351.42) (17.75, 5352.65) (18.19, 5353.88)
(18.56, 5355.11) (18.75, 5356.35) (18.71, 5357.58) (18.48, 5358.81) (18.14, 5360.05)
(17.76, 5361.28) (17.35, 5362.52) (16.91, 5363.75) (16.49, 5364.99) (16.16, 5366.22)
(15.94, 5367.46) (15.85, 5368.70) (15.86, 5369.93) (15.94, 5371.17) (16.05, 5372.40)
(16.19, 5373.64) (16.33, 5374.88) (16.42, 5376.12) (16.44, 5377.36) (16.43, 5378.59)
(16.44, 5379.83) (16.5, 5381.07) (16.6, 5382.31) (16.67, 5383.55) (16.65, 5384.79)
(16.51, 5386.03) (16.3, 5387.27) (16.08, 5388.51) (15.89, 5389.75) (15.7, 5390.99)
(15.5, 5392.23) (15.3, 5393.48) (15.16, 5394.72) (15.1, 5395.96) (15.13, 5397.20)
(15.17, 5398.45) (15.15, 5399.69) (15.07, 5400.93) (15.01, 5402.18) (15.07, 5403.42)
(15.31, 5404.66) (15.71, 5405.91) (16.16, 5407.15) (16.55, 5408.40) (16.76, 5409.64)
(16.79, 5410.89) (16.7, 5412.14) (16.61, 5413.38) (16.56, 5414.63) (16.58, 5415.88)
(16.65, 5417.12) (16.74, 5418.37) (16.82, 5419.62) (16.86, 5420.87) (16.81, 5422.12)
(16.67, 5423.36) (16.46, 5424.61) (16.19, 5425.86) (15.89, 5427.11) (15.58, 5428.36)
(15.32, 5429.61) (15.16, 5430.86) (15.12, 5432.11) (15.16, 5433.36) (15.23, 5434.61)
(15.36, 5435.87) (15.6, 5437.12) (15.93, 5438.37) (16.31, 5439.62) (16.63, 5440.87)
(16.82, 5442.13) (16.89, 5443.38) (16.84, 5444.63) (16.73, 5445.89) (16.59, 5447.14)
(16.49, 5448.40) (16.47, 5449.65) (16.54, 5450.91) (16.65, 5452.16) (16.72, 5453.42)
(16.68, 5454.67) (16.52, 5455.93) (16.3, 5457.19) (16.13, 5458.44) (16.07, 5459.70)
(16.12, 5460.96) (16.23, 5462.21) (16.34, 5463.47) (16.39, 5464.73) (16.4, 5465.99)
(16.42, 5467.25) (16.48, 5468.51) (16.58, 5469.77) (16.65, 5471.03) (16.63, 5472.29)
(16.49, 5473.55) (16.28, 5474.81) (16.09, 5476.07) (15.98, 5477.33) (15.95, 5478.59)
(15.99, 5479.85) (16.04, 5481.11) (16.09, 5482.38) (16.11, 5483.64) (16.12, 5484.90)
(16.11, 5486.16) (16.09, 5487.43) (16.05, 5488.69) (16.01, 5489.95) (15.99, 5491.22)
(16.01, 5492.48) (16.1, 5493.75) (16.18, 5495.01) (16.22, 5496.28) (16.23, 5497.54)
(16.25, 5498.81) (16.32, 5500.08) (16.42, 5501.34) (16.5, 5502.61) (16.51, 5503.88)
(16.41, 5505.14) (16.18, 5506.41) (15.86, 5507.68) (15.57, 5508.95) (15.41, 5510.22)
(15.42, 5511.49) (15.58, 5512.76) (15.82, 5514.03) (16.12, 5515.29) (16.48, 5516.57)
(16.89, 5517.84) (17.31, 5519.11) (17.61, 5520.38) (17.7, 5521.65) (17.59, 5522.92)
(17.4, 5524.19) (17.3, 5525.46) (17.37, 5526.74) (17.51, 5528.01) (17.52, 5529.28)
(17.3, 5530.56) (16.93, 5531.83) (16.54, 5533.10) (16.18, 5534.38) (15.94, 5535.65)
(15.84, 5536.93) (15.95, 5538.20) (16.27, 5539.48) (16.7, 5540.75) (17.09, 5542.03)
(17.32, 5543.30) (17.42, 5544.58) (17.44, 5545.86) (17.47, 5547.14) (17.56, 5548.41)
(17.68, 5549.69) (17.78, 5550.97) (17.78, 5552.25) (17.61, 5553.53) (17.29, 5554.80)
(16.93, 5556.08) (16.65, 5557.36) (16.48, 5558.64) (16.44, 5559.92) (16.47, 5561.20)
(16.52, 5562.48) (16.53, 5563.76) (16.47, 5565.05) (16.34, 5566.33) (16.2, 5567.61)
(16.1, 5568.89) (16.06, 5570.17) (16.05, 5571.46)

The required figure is -2.49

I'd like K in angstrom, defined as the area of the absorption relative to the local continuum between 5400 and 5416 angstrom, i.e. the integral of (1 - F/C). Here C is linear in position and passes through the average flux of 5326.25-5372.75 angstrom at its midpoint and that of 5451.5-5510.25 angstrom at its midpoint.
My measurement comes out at 0.39 angstrom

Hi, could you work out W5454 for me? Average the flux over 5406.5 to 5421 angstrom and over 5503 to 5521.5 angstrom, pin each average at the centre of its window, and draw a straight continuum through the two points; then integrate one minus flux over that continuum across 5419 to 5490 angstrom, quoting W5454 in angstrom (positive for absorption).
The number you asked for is 1.08 angstrom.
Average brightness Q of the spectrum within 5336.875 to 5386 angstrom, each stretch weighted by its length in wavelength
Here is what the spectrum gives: 16.8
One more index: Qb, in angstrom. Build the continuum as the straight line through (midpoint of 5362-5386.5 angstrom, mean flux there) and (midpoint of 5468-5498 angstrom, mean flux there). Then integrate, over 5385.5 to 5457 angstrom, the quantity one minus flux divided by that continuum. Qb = 0.97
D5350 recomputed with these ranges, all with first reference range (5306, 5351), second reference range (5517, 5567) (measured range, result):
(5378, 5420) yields 1.1 angstrom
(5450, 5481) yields 0.7 angstrom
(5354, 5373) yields -1.0 angstrom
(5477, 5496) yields 0.8 angstrom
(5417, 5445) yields 0.8 angstrom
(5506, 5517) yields 0.7 angstrom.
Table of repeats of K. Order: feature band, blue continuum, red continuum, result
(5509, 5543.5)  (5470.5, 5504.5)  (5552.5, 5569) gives -0.5 angstrom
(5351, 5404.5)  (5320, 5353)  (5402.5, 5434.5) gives -1.0 angstrom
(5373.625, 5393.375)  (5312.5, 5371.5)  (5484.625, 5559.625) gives 0.3 angstrom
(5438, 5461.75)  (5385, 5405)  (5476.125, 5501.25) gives -1.0 angstrom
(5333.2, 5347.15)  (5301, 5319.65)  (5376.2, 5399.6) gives 0.2 angstrom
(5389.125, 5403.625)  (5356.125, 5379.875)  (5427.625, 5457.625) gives 1.1 angstrom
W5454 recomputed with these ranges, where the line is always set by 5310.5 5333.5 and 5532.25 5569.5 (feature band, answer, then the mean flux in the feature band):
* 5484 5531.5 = 0.4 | 16.5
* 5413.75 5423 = -0.2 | 16.7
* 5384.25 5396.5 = 0.3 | 15.8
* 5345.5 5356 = -0.8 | 17.3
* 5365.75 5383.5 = -0.1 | 16.2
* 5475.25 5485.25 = 0.3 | 16.1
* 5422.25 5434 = 0.4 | 15.8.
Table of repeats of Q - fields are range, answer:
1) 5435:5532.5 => 16.4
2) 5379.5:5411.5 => 15.9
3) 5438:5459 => 16.6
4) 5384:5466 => 16.1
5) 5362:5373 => 16.3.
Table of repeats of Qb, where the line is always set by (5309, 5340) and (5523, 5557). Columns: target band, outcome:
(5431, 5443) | 0.6 angstrom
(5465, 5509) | 1.6 angstrom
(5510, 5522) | 0.4 angstrom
